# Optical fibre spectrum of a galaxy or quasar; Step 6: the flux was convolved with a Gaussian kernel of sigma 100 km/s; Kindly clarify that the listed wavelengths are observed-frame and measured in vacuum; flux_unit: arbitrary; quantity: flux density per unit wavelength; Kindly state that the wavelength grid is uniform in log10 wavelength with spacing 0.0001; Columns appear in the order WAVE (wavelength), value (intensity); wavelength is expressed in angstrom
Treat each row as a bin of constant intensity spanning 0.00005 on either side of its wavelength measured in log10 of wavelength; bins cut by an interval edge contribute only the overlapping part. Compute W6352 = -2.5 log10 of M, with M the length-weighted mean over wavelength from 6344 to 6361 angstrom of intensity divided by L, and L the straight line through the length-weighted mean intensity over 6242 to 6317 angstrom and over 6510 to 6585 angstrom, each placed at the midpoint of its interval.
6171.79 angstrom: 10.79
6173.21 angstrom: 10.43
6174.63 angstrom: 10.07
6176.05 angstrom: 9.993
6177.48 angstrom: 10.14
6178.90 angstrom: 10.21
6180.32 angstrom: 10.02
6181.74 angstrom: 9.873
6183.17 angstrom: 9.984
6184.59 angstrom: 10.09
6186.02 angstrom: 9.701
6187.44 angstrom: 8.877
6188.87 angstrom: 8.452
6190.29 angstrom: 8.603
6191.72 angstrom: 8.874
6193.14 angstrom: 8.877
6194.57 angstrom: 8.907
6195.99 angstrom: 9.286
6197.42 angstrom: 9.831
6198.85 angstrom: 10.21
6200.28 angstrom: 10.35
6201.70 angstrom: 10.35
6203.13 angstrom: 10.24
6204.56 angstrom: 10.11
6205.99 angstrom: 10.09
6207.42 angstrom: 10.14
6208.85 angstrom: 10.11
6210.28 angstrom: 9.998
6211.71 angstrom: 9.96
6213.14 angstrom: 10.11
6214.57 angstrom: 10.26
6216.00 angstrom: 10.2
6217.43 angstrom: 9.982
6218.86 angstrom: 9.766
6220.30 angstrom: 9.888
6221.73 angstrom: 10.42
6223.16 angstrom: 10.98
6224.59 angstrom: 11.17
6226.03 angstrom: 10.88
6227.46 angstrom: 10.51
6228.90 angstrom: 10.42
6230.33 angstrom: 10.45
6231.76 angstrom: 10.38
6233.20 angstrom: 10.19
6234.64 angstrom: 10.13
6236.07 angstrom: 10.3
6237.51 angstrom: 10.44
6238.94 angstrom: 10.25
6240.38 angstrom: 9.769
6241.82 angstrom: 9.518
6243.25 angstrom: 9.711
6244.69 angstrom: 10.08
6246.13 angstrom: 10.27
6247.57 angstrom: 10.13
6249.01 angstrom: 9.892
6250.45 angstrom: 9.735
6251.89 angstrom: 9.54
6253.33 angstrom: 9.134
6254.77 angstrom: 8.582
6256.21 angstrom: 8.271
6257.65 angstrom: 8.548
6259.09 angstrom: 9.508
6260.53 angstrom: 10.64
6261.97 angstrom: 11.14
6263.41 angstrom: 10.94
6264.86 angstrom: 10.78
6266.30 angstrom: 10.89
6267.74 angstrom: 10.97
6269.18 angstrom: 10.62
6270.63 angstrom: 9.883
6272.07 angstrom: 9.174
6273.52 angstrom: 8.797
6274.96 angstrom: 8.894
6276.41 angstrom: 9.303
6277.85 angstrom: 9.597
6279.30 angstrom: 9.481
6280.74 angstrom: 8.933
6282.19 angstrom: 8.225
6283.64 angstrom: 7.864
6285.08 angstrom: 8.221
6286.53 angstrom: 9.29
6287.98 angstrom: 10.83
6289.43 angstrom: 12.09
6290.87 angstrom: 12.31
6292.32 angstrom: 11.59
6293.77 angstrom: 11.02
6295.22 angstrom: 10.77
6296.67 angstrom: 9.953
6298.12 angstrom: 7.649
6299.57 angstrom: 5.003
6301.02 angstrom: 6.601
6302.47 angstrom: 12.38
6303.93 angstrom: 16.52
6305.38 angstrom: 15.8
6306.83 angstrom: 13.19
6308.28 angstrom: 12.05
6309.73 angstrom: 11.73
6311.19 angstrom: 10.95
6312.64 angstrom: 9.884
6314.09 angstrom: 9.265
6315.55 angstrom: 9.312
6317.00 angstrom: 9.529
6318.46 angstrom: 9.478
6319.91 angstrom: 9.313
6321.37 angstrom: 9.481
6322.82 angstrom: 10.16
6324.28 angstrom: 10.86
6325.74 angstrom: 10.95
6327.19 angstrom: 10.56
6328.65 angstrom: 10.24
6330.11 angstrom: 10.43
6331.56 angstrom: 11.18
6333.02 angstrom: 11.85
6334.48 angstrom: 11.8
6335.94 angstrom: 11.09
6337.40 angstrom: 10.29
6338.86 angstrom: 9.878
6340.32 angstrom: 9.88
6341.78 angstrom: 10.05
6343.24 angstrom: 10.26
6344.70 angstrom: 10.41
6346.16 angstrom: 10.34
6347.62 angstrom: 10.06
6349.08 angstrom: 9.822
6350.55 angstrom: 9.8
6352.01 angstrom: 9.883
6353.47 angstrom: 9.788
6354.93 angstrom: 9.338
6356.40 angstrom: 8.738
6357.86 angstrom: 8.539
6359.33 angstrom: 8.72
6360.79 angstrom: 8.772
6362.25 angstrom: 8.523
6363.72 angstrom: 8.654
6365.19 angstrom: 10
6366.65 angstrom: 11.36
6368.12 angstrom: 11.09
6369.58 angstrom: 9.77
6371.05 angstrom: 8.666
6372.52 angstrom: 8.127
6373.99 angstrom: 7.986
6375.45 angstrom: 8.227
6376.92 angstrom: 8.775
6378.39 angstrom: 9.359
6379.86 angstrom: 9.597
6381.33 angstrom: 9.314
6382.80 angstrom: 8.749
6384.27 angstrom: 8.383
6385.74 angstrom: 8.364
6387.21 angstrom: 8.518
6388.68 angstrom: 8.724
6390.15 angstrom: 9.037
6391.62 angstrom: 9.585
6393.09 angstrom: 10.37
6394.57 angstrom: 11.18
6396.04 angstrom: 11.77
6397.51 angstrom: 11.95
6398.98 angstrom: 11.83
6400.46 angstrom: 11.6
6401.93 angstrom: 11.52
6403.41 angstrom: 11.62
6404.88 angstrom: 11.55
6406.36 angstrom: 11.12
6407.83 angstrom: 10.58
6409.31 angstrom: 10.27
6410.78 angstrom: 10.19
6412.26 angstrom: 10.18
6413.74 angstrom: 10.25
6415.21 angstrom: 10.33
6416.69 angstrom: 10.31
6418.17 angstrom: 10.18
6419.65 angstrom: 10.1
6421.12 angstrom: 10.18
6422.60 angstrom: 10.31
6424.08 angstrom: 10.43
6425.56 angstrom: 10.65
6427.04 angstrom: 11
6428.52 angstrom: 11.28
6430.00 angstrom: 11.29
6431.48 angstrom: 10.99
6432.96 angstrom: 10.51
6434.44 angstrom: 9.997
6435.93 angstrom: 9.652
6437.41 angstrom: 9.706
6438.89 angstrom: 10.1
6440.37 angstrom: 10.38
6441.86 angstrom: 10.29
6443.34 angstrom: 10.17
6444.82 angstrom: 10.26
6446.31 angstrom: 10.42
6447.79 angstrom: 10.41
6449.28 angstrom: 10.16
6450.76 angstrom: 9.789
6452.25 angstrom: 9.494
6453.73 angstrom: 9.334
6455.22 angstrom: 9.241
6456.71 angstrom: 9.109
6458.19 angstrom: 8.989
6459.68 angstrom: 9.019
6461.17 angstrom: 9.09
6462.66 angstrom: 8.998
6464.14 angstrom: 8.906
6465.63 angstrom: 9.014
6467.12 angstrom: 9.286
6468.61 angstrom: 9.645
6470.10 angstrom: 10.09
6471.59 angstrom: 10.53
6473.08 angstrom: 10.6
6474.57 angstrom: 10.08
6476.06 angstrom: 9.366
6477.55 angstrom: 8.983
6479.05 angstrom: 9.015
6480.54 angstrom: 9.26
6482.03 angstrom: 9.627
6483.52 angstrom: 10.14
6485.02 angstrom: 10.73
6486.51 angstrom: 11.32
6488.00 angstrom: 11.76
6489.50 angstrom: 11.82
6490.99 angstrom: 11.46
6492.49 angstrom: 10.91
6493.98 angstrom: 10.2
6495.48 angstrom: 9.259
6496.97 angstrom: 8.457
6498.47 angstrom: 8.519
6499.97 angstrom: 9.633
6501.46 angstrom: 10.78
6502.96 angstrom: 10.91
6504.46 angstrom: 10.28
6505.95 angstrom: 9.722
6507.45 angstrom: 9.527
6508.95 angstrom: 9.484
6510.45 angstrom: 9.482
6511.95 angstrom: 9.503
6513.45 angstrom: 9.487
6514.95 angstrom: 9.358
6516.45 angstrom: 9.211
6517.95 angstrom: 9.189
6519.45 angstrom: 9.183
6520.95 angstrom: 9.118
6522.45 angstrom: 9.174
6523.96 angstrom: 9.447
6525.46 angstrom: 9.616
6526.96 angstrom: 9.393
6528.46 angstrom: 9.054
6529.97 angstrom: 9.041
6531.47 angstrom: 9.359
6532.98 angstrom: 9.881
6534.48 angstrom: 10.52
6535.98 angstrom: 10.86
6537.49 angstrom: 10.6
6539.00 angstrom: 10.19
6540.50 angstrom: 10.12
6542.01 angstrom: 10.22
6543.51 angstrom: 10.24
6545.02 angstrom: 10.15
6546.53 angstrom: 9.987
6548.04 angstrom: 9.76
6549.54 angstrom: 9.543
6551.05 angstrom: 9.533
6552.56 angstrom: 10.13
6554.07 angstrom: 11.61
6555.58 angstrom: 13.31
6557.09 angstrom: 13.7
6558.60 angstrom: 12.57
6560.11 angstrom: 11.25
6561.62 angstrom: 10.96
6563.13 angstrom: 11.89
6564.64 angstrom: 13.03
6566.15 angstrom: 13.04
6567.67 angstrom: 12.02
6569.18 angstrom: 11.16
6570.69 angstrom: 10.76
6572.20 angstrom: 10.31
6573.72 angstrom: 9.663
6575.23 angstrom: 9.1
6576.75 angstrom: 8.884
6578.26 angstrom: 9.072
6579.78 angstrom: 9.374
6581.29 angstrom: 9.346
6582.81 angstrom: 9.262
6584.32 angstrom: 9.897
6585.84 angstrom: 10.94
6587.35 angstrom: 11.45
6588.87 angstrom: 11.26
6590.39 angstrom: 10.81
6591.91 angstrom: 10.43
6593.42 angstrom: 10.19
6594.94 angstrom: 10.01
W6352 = 0.067 mag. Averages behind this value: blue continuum 10.1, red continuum 10.2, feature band 9.54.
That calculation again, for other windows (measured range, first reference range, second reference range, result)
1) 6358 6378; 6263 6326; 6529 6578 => 0.140 mag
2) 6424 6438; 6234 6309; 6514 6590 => -0.034 mag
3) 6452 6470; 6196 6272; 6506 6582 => 0.111 mag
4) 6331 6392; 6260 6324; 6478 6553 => 0.064 mag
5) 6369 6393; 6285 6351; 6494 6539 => 0.158 mag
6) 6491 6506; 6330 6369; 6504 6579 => 0.027 mag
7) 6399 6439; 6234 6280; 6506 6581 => -0.058 mag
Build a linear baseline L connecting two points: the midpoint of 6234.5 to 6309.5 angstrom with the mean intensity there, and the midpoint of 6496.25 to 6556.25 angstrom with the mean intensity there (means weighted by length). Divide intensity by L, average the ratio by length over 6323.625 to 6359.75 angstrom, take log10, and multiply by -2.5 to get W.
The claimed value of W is -0.02 mag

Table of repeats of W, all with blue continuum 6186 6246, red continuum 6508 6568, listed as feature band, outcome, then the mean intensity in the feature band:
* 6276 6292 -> 0.04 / 9.71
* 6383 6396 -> 0.09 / 9.38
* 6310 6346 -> -0.02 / 10.3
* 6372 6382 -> 0.16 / 8.78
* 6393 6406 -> -0.13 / 11.5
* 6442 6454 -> 0.02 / 10.1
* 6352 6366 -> 0.12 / 9.07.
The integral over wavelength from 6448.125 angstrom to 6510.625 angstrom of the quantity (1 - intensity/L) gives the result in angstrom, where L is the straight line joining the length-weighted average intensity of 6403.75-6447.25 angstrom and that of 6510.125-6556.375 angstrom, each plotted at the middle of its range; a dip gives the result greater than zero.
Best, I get 2.1 angstrom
